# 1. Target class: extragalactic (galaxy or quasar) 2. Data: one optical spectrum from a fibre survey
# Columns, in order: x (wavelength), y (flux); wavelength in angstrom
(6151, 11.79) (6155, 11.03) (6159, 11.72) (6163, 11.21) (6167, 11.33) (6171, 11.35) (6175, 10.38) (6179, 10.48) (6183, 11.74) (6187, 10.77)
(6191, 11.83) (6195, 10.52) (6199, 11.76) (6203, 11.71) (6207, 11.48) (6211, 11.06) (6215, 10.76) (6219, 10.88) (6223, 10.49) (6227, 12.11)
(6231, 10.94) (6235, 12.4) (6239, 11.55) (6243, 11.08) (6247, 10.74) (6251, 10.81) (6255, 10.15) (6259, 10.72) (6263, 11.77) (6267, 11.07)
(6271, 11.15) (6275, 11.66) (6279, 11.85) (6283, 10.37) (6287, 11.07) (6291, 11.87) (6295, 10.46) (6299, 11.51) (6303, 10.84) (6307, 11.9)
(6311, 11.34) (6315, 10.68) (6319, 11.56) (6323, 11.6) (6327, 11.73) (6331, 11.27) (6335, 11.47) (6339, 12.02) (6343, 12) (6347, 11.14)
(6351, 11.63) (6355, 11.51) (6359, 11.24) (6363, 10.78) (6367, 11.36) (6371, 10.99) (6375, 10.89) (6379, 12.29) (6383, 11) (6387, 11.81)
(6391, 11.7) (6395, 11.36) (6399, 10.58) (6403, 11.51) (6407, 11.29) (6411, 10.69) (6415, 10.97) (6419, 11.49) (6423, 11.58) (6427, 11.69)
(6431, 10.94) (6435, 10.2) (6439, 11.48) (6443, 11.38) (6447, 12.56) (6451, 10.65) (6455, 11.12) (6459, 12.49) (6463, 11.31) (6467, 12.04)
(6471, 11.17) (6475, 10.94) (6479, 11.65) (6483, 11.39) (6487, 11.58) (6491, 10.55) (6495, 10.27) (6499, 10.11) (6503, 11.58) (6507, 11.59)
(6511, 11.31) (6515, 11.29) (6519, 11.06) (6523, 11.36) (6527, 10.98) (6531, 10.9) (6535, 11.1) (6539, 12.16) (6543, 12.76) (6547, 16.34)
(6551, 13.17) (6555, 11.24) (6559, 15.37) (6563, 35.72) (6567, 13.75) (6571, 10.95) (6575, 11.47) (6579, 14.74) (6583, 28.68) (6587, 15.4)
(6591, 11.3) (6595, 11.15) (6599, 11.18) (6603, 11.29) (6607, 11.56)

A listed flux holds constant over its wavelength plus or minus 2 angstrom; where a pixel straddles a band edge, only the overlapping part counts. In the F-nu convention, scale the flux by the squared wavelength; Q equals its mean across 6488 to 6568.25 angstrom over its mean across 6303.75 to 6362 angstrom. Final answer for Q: 1.2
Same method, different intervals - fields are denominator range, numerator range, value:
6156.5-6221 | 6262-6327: 1.05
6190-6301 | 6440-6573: 1.21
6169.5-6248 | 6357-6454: 1.07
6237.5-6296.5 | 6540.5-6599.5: 1.55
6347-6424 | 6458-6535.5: 1.03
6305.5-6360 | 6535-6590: 1.49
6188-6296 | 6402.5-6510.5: 1.08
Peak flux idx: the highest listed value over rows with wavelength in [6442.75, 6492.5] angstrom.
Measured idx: 12.56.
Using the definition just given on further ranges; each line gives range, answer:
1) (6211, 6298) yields 12.4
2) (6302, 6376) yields 12.02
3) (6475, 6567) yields 35.72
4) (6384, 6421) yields 11.81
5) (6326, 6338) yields 11.73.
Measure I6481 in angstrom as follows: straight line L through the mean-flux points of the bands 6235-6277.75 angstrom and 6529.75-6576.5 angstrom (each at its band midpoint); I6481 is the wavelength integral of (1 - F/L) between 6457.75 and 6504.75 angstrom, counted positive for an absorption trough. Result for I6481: 8.8 angstrom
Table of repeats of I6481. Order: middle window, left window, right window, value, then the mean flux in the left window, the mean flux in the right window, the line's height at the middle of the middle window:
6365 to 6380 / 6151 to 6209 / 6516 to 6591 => 2.0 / 11.3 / 14.7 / 13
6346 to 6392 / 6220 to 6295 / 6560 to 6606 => 5.1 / 11.2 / 15.9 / 12.8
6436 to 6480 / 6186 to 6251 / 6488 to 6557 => 0.2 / 11.2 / 11.6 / 11.6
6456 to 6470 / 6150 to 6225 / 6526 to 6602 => 1.9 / 11.2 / 14.7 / 13.7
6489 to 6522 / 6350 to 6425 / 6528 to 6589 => 7.5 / 11.3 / 15.5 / 14.2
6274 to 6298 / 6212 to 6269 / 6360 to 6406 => -0.1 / 11.1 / 11.3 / 11.2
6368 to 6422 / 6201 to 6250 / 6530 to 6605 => 7.0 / 11.3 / 14.7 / 13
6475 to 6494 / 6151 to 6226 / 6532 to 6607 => 3.7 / 11.2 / 14.7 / 13.9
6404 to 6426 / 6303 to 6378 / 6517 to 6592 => 2.3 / 11.4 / 14.7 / 12.5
